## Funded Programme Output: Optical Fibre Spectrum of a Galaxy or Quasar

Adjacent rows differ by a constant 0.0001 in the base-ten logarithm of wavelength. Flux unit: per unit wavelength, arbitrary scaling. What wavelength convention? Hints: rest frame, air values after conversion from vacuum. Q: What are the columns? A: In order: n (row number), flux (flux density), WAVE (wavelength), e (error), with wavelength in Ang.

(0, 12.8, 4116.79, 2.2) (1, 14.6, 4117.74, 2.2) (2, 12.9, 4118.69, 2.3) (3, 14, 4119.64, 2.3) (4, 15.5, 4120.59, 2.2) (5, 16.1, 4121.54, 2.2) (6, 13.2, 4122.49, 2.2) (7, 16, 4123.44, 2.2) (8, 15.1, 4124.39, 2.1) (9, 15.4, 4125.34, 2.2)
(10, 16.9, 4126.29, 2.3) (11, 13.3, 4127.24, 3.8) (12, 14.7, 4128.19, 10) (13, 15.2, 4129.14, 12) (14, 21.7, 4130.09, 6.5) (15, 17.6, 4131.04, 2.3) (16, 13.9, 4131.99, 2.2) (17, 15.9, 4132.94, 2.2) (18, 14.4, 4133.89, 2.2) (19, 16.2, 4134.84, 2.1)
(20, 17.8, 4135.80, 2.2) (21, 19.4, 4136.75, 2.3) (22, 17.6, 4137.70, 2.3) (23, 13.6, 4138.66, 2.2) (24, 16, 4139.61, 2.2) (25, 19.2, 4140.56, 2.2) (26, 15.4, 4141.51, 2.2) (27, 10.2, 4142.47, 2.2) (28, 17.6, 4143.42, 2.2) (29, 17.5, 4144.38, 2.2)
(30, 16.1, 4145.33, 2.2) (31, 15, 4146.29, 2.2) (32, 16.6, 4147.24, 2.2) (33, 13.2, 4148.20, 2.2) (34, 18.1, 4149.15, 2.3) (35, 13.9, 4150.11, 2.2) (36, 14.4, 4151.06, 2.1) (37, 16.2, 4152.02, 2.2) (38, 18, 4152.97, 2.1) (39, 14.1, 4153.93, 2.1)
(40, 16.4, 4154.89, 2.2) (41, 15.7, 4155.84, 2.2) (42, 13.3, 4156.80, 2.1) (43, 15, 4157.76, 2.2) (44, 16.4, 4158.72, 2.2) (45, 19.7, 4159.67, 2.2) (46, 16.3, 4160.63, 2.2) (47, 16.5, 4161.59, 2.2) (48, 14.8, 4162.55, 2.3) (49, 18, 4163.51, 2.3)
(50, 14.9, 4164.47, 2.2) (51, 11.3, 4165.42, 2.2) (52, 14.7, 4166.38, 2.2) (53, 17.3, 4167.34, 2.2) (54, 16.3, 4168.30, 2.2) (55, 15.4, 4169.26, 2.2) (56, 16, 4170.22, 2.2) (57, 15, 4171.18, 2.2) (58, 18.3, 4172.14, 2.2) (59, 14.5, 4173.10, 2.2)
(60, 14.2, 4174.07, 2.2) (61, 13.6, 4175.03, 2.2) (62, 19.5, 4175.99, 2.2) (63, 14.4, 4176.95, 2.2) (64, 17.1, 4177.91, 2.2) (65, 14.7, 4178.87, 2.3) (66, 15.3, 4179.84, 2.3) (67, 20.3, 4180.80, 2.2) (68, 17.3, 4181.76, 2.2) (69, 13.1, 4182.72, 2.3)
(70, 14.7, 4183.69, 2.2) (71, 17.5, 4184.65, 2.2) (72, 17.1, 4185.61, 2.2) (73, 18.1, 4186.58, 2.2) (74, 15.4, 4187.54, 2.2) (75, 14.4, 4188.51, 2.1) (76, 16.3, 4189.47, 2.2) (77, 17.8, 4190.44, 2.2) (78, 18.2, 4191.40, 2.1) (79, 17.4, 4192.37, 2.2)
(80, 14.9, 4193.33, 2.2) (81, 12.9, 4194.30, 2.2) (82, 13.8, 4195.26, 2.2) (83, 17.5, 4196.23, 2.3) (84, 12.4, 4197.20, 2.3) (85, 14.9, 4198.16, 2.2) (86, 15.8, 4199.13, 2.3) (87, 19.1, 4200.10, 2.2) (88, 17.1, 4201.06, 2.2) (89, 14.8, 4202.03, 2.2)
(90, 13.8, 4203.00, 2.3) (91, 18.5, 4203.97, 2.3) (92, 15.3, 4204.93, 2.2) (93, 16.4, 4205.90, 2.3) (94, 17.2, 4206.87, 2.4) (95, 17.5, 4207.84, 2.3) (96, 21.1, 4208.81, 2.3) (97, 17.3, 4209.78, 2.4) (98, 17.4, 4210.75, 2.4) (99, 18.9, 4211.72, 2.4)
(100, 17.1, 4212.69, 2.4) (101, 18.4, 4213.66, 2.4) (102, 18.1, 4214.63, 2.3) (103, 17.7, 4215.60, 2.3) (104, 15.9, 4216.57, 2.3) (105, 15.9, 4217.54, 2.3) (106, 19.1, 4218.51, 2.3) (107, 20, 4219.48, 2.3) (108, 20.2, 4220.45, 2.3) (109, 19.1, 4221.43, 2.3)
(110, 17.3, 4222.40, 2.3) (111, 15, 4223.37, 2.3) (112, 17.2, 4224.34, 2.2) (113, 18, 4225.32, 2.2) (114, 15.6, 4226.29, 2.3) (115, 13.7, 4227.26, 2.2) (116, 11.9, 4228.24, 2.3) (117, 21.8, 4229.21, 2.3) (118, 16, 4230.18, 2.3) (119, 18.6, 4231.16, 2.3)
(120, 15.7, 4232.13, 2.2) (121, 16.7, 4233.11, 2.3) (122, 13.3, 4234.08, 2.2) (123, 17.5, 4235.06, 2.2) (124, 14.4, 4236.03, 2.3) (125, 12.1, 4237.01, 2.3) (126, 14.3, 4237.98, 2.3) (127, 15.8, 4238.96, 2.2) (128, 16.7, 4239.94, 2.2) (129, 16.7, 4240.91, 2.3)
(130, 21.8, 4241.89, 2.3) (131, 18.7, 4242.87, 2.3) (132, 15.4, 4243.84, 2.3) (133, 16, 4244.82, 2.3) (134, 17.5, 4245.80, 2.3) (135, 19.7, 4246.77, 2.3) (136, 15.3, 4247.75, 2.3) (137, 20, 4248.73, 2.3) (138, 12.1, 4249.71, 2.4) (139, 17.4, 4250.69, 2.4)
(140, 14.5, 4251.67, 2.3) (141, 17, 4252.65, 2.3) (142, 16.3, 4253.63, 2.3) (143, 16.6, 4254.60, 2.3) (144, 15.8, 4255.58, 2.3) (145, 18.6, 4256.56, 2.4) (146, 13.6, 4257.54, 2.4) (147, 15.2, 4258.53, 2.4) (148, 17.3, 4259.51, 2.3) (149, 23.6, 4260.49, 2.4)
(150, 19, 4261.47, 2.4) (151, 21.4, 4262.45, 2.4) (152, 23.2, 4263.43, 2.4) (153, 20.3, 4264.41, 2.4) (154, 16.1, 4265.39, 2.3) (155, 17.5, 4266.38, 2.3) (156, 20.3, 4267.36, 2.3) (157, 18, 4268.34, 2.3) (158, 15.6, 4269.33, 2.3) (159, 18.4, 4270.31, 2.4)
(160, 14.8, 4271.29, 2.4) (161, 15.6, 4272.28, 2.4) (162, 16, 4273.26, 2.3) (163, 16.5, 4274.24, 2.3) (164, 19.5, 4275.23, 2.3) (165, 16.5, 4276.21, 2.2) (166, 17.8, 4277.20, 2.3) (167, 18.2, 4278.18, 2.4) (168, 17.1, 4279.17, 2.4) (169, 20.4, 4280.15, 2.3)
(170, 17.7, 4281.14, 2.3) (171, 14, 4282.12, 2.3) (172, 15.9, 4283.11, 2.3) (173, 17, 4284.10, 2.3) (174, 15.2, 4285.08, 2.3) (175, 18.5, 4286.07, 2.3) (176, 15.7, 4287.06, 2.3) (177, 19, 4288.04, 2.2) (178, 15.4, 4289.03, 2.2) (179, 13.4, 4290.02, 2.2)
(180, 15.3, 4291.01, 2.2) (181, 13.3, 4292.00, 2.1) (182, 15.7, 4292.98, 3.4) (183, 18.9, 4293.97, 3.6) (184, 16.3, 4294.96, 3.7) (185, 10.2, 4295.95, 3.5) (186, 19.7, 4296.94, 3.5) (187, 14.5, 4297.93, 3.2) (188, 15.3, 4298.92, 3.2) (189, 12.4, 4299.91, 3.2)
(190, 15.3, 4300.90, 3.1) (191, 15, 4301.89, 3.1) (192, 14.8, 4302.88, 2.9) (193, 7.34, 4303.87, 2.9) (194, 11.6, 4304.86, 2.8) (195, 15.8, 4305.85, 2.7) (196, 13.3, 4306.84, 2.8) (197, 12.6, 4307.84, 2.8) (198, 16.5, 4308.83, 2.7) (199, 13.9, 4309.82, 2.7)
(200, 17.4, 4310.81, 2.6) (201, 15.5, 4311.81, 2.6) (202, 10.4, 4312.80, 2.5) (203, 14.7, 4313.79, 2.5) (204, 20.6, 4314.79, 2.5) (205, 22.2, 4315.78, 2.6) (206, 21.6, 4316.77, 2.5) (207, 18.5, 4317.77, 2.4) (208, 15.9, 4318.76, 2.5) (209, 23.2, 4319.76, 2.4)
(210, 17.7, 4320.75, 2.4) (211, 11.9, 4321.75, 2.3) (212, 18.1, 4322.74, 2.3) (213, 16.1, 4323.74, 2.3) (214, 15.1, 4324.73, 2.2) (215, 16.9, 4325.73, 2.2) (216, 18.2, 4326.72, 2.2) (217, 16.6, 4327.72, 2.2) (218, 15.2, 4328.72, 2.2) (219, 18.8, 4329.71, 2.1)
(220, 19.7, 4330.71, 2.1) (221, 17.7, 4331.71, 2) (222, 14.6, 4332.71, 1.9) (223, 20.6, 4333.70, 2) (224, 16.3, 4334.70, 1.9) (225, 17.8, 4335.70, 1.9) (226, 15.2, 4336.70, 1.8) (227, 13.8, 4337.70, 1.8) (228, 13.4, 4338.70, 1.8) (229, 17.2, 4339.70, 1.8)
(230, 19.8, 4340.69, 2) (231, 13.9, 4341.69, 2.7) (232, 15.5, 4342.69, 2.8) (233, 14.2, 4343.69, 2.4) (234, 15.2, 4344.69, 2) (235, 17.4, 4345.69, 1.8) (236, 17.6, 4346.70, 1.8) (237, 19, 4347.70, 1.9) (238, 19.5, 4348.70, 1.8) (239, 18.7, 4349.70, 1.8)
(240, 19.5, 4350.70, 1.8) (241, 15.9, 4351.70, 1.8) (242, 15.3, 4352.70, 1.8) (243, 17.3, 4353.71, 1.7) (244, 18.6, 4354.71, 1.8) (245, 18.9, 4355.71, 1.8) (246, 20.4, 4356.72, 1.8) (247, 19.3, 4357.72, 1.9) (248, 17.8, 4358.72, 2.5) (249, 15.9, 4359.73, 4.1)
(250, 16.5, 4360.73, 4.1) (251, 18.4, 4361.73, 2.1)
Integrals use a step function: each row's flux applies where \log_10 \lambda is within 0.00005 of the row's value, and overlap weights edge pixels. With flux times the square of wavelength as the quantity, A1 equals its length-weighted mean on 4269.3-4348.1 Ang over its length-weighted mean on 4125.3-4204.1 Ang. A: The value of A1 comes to 1.09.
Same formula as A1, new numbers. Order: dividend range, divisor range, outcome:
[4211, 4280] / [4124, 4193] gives 1.12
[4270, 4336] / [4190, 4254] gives 1.01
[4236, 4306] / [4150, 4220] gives 1.05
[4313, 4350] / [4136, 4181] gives 1.17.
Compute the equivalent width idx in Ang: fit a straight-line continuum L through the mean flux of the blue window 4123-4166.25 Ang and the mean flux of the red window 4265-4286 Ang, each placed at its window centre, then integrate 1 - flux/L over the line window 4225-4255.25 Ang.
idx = 0.7 Ang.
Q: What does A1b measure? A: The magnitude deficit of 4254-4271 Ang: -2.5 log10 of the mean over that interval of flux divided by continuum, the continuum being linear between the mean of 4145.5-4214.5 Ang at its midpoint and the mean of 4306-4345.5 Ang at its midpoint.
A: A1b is -0.12 mag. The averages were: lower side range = 16.1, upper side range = 16.6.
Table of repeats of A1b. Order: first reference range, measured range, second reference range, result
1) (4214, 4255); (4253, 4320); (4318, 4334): 0.03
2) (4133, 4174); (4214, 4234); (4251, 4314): -0.07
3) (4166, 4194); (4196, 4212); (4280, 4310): -0.05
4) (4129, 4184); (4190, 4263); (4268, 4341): -0.05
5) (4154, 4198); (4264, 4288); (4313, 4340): -0.03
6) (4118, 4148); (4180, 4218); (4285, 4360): -0.04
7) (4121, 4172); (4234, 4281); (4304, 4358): -0.05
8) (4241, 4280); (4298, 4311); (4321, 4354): 0.23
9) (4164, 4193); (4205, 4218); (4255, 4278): -0.05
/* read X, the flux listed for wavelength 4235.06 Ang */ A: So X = 17.5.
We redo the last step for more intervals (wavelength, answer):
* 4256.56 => 18.6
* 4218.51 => 19.1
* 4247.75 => 15.3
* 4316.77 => 21.6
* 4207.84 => 17.5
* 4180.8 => 20.3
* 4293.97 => 18.9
